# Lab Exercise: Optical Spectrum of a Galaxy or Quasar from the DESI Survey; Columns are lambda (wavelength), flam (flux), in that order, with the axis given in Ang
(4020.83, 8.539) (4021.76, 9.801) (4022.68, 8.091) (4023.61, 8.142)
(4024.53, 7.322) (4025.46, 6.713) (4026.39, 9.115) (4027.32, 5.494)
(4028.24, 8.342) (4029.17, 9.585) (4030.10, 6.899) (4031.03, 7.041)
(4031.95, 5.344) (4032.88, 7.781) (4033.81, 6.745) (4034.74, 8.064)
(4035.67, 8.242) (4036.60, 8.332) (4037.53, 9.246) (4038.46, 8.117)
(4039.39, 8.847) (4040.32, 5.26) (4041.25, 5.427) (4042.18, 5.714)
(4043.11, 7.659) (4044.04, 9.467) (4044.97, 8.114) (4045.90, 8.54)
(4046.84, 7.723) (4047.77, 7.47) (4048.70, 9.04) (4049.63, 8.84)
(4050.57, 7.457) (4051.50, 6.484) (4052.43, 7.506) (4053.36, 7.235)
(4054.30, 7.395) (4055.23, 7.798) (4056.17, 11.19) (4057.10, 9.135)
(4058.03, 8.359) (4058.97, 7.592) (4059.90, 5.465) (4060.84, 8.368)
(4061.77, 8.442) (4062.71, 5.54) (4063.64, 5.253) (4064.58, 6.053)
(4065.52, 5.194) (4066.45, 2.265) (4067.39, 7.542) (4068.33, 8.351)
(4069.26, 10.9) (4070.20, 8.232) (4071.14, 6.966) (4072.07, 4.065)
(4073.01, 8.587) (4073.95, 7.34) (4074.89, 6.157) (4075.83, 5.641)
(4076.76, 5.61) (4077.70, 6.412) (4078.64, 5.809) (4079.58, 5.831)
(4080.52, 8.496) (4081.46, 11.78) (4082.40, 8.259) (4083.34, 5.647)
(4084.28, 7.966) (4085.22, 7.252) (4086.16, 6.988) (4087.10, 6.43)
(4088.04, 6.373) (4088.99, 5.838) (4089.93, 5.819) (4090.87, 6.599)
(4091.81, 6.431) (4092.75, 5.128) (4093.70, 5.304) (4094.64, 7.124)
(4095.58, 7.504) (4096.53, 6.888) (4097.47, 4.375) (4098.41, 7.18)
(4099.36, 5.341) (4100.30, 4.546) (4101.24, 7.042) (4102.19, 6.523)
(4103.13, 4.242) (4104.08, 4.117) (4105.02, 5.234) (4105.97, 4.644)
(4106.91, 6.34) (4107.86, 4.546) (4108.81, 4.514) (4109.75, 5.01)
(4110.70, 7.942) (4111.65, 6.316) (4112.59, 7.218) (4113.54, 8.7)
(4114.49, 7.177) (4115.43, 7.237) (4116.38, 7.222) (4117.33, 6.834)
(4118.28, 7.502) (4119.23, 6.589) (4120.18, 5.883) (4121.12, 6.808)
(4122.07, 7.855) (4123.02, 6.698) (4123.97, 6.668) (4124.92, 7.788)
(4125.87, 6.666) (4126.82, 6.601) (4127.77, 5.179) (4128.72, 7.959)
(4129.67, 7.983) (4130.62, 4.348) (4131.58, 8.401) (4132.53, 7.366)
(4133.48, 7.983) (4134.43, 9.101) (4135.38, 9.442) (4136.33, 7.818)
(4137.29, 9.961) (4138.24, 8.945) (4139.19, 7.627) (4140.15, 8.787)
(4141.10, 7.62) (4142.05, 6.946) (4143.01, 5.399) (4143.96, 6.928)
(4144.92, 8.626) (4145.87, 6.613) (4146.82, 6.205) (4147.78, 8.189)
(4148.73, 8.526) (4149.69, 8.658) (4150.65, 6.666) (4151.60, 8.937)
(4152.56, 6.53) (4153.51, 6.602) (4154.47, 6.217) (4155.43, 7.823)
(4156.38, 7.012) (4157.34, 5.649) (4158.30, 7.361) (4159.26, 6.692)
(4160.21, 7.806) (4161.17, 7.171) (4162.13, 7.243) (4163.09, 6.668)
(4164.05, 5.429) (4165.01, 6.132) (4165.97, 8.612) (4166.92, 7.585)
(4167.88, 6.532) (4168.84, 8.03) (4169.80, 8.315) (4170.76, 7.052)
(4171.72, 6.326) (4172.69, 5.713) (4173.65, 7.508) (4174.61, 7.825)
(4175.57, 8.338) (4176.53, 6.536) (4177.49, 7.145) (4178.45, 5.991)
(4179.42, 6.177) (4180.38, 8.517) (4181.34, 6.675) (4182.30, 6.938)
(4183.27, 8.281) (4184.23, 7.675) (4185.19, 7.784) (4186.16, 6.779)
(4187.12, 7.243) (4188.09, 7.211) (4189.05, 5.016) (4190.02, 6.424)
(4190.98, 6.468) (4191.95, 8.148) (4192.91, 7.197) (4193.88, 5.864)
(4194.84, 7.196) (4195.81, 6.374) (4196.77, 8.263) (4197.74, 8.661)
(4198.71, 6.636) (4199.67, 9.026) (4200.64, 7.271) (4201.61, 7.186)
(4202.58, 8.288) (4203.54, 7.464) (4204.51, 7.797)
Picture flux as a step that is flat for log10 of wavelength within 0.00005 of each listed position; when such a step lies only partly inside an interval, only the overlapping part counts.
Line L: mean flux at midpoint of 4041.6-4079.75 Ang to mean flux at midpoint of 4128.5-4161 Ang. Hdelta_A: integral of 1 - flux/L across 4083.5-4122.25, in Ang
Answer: 5.8 Ang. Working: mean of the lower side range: 7.24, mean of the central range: 6.29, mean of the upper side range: 7.54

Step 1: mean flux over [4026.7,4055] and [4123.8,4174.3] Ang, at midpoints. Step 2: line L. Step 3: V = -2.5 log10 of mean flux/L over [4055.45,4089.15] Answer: 0.060 mag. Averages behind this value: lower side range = 7.59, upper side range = 7.32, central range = 7.11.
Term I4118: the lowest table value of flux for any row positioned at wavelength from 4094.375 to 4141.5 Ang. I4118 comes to 4.117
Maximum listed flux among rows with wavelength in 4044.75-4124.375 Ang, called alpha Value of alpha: 11.78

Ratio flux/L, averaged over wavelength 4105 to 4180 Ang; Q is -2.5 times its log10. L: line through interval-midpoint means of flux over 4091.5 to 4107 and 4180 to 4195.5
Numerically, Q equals -0.116 mag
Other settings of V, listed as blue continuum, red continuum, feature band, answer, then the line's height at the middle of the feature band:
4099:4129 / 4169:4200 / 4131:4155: -0.16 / 6.68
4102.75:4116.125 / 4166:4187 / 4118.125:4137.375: -0.16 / 6.33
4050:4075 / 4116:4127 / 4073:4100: 0.07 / 7.11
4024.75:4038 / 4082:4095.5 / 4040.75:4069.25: -0.03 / 7.18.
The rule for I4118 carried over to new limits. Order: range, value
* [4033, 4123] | 2.265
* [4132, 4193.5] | 5.016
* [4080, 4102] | 4.375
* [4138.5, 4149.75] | 5.399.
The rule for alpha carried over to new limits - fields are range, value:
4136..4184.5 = 9.961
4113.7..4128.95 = 7.959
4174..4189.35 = 8.517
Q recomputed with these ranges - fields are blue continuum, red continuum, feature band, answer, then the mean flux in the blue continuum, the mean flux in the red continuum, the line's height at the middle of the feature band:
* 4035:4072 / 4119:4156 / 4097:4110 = 0.38 mag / 7.52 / 7.42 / 7.46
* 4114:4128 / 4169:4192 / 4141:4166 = -0.02 mag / 6.88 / 7.08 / 6.99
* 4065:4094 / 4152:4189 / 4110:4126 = -0.03 mag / 6.76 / 7.06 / 6.89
